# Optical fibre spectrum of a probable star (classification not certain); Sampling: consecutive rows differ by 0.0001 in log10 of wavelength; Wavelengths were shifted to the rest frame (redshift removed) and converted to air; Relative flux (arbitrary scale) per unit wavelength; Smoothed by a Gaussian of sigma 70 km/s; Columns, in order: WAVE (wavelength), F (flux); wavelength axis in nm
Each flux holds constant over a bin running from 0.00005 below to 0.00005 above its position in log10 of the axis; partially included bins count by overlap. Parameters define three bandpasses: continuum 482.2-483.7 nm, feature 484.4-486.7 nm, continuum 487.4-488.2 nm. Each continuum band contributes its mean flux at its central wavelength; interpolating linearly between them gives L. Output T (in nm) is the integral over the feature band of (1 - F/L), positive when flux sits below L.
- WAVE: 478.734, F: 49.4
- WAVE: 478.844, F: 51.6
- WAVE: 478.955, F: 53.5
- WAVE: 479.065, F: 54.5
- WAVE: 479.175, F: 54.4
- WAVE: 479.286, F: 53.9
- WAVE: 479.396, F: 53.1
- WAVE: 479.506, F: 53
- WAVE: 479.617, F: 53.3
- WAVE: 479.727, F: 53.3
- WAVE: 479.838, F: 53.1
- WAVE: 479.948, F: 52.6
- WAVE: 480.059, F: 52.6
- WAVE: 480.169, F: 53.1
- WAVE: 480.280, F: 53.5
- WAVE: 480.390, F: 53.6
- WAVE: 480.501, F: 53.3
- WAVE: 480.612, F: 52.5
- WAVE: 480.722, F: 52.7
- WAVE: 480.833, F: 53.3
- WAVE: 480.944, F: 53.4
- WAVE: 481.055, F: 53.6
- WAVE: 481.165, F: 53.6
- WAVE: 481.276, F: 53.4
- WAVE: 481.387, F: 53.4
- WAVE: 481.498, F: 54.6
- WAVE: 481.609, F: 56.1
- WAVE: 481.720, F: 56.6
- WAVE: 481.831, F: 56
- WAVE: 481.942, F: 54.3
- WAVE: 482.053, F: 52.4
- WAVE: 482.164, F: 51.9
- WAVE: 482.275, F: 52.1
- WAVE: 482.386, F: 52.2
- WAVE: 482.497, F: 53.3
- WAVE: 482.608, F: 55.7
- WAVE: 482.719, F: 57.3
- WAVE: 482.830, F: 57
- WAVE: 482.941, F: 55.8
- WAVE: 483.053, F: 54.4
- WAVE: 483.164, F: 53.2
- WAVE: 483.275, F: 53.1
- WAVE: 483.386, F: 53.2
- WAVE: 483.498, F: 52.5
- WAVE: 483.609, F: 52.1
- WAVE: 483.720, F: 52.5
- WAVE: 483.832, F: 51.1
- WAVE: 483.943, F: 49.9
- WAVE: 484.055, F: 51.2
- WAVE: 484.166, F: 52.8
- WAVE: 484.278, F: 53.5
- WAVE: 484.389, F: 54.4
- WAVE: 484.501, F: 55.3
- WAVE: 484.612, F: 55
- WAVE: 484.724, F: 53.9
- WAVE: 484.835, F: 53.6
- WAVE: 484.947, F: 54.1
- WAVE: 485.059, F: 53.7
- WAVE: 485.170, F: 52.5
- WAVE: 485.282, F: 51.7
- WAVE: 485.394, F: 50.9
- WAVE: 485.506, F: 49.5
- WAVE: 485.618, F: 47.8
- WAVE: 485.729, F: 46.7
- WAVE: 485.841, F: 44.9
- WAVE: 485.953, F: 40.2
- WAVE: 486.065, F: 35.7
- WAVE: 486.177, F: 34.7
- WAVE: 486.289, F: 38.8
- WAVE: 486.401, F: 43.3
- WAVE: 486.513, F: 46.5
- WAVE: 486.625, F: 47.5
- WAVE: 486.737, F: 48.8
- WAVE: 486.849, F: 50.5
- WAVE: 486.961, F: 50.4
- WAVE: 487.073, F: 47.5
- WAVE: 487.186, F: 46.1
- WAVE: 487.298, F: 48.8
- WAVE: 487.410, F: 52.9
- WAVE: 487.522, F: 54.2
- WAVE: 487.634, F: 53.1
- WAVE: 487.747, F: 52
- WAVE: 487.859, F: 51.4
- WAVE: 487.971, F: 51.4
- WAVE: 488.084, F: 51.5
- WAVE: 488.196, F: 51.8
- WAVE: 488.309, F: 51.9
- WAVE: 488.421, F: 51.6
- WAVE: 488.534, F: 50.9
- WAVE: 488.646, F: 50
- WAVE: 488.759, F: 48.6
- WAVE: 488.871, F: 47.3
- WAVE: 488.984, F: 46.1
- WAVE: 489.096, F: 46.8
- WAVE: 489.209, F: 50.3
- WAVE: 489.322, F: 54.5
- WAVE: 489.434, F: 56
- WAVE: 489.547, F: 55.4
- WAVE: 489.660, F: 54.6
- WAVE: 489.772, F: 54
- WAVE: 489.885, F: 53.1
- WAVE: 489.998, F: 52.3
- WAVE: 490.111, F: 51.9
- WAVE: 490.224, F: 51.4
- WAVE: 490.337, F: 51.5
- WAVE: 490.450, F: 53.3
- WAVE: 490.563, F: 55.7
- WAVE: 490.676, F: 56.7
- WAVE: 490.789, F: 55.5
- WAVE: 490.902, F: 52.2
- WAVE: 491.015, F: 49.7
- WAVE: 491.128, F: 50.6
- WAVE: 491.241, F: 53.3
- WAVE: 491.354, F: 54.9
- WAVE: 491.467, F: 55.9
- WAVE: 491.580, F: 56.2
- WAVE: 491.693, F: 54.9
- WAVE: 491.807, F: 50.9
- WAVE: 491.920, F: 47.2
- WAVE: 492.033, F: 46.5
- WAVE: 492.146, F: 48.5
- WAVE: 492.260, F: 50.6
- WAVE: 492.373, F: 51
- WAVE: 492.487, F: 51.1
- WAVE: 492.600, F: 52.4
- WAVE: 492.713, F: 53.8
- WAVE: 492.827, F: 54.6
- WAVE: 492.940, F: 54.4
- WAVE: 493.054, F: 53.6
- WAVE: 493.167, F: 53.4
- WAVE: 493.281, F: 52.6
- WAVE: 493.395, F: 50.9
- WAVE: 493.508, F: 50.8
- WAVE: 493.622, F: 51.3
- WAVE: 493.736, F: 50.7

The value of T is 0.22 nm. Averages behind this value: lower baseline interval 54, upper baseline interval 52.3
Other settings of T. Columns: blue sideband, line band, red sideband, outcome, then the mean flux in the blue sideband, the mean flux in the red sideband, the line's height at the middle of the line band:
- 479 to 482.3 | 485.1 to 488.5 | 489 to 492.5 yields 0.30 nm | 53.6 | 52.4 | 52.9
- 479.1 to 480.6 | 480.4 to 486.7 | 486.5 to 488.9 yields 0.05 nm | 53.3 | 50.3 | 51.9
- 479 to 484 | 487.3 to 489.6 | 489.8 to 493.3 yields 0.07 nm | 53.6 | 52.6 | 52.9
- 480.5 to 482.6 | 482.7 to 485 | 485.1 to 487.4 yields -0.16 nm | 53.7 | 46.3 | 50.1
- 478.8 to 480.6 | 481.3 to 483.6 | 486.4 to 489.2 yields -0.09 nm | 53.2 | 49.8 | 52.1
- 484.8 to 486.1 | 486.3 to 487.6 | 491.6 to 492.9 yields 0.02 nm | 48.5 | 51.2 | 49.1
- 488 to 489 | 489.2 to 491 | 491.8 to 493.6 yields -0.11 nm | 50.1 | 51.4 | 50.6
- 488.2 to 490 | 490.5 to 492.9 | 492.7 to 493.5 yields 0.00 nm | 51.4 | 53.1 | 52.5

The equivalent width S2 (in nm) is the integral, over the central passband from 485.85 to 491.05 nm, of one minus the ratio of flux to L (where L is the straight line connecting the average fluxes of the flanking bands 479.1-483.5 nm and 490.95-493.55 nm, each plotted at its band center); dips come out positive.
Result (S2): 0.27 nm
